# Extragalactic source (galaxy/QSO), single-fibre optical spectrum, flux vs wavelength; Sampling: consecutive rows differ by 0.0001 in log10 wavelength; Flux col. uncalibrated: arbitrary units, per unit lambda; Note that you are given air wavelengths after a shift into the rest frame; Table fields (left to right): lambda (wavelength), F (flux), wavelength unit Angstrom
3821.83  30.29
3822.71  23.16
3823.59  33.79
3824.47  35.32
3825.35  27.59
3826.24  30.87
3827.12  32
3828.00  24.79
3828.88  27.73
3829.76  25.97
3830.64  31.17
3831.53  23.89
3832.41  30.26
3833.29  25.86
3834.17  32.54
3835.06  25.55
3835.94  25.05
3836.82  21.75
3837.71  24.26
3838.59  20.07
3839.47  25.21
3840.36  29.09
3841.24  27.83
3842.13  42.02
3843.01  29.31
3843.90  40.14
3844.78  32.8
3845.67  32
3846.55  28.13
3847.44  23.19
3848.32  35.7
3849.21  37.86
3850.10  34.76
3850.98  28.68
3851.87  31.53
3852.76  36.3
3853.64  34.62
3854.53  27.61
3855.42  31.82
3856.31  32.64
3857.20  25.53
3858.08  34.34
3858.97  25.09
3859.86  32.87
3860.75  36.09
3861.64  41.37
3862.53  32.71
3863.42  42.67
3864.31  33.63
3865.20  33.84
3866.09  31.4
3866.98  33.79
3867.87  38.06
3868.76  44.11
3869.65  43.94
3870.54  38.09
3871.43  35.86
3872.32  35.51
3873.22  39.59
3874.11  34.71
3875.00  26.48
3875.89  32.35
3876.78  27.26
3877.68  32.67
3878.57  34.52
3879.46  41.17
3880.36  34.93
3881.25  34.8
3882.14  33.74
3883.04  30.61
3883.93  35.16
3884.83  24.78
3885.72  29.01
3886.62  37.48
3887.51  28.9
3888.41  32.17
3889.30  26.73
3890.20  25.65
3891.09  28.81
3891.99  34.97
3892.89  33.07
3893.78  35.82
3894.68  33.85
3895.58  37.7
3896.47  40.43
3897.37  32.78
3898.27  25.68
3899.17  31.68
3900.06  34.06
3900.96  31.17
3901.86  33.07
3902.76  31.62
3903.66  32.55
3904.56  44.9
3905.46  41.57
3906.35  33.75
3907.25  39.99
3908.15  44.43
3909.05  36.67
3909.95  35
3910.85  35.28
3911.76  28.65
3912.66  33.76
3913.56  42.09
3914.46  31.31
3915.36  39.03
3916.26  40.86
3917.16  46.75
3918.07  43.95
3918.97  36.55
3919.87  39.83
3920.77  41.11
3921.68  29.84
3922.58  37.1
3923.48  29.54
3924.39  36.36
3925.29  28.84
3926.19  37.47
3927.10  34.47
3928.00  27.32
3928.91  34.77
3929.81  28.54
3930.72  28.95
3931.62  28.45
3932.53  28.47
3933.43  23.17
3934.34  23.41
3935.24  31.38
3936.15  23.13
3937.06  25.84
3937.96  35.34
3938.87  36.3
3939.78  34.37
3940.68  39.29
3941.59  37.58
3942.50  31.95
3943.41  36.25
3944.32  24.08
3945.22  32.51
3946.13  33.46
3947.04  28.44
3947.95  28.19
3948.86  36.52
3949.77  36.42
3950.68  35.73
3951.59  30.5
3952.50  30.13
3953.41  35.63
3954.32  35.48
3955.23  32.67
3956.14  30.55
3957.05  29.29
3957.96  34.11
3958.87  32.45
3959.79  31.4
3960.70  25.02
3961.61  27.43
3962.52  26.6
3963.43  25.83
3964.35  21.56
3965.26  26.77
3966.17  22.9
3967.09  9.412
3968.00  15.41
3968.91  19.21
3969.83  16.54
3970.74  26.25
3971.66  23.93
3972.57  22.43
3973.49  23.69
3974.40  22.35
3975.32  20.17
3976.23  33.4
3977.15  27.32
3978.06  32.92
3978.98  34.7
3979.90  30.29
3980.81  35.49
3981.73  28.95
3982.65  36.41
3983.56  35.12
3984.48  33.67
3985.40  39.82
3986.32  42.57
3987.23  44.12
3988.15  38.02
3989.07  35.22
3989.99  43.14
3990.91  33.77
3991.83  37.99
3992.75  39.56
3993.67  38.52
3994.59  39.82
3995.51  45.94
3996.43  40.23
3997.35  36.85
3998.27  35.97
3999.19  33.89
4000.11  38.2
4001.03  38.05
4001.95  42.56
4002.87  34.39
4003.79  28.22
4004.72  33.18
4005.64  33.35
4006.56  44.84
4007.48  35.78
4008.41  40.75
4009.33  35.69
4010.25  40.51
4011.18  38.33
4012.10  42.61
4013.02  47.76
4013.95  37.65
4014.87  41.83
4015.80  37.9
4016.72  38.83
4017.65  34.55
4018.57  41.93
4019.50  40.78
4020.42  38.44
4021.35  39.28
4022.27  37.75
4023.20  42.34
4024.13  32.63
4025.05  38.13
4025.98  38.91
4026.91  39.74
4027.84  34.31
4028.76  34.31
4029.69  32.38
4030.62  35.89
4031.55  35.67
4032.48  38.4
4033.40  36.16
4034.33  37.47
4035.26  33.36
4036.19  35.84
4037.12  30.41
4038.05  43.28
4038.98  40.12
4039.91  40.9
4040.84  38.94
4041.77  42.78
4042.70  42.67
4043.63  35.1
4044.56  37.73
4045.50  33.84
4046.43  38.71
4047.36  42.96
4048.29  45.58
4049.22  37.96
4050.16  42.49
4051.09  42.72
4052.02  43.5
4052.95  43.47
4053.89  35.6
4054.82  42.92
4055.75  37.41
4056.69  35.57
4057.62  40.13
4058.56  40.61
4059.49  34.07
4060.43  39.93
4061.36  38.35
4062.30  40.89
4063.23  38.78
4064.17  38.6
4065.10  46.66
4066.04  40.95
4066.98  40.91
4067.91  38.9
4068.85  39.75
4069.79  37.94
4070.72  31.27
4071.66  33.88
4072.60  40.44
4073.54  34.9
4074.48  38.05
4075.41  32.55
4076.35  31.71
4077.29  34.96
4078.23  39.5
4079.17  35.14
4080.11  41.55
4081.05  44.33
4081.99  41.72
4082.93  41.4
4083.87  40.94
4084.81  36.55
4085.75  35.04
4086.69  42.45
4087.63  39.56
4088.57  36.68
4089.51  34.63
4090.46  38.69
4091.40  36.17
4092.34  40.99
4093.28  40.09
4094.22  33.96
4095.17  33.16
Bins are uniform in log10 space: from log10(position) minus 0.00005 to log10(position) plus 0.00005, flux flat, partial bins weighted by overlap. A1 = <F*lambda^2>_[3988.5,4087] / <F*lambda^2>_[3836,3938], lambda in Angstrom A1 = 1.25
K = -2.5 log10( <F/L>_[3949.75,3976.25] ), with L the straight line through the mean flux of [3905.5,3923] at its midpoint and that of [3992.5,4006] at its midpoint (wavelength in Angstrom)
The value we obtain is 0.38 mag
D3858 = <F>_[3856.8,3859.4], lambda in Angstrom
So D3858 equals 28.5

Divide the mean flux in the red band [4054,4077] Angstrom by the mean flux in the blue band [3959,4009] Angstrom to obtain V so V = 1.19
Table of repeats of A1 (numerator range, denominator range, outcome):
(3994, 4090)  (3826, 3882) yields 1.32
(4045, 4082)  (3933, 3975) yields 1.45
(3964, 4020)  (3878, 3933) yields 1.04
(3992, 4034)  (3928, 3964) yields 1.27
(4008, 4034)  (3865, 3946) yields 1.20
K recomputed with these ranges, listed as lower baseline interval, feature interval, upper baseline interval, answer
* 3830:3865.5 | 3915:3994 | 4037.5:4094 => 0.11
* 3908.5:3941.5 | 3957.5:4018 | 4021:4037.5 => 0.07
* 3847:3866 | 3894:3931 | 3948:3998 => -0.11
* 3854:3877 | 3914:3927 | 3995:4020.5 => -0.03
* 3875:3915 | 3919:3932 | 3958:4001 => -0.01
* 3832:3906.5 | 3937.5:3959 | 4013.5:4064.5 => 0.07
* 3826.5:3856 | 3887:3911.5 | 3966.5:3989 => -0.16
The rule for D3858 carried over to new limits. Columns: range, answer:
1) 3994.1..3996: 42.8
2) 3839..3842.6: 30.9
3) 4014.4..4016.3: 39.9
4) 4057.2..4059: 40.2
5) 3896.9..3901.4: 31.1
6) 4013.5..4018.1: 38.2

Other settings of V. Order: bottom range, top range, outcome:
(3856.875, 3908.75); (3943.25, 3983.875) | 0.83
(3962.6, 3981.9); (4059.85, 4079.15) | 1.53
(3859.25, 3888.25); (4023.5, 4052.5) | 1.10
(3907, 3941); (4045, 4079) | 1.14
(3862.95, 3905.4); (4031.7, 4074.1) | 1.14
